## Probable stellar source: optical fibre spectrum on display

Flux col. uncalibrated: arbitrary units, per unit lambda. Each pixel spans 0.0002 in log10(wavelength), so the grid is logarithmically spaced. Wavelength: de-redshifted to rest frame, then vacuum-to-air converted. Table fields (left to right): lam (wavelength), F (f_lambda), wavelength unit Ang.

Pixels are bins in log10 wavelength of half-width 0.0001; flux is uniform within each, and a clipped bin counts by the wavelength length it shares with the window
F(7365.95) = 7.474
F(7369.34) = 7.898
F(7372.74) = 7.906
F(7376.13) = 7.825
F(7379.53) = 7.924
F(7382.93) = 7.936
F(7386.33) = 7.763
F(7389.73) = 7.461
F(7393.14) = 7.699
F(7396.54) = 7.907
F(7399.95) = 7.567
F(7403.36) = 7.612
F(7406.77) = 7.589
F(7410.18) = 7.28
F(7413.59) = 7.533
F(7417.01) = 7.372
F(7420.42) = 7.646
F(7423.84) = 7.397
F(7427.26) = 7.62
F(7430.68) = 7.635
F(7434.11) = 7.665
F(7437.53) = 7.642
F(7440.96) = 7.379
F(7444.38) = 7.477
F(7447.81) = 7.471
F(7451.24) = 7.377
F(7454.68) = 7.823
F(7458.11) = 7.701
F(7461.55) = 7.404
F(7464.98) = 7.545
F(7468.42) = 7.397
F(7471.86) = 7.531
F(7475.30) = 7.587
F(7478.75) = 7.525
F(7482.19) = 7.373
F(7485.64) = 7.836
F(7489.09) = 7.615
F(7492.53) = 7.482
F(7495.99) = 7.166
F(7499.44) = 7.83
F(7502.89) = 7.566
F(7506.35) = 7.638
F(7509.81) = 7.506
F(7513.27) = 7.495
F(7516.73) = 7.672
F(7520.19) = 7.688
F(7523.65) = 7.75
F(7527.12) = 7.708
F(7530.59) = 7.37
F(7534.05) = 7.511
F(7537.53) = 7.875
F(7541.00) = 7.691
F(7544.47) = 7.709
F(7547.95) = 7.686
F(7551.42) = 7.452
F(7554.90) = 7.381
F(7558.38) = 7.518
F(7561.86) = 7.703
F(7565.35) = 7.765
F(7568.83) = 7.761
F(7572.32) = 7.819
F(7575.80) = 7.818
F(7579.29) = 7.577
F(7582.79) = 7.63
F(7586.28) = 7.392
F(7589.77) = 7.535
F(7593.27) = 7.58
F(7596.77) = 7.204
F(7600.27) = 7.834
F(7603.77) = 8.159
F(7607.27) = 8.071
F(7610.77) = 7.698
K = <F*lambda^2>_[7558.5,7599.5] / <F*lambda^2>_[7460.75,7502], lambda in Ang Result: 1.0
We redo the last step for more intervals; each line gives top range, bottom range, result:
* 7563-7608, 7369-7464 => 1.06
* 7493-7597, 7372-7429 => 1.03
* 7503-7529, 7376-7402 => 1.02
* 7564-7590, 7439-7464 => 1.05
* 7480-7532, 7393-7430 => 1.03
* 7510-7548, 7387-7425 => 1.04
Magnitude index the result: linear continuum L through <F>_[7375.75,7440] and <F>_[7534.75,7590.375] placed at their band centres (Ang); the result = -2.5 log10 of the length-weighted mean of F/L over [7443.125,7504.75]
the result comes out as 0.01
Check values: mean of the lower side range 7.63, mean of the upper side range 7.64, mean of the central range 7.54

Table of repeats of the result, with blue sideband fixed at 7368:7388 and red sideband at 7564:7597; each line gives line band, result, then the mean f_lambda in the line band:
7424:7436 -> 0.03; 7.61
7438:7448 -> 0.05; 7.46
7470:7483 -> 0.03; 7.51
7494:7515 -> 0.03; 7.53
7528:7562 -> 0.01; 7.59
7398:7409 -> 0.04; 7.58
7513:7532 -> 0.01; 7.63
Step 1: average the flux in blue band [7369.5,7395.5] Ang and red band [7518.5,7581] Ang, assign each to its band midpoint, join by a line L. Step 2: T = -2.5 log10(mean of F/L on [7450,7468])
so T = 0.02 mag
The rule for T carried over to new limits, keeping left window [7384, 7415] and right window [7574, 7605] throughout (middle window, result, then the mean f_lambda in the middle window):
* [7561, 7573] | -0.02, 7.76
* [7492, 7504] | 0.02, 7.51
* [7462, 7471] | 0.02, 7.47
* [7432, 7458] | 0.01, 7.56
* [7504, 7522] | 0.00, 7.6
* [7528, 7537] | 0.01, 7.52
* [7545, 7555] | 0.01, 7.55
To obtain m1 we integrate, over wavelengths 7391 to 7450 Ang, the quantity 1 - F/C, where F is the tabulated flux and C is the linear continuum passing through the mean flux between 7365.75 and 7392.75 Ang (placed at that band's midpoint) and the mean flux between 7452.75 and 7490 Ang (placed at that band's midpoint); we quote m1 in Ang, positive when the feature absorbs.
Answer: 1.0 Ang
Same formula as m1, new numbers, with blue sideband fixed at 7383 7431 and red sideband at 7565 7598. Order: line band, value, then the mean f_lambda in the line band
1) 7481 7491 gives 0.0 Ang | 7.62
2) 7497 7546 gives -0.2 Ang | 7.64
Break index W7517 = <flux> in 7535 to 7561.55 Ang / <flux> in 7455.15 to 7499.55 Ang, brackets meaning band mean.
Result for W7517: 1.01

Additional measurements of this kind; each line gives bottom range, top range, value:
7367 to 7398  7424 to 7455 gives 0.97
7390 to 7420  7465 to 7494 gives 1.00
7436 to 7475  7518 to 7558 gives 1.01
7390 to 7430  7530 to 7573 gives 1.01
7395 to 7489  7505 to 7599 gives 1.01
